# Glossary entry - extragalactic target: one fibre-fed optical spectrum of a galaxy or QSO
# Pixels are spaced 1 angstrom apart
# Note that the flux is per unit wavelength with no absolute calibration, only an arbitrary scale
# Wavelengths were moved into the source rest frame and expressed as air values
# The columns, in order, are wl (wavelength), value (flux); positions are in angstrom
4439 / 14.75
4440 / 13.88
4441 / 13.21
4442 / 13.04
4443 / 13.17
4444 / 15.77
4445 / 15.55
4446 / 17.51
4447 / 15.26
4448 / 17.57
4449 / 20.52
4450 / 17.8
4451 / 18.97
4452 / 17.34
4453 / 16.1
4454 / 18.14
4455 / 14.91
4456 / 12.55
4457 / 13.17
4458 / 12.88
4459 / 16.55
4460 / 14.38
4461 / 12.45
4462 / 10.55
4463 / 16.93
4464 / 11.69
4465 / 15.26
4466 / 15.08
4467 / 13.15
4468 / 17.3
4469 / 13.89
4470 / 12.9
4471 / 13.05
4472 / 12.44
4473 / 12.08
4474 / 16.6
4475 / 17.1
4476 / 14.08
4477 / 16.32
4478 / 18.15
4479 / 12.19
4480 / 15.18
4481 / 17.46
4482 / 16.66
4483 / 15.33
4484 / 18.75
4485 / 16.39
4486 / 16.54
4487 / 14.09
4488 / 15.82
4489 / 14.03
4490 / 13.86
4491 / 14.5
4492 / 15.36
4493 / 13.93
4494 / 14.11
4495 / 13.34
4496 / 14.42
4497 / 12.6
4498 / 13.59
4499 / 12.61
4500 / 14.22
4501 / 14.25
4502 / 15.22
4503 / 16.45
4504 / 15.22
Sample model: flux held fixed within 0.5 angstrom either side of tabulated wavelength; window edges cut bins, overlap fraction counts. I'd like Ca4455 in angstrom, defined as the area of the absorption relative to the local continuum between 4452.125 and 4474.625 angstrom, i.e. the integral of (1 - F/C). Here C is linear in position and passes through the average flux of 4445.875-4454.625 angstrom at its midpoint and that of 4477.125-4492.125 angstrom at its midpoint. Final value 3.5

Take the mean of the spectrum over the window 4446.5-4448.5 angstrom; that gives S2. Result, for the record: 16.4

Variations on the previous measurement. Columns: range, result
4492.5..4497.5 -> 13.7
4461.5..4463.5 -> 13.7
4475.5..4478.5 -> 16.2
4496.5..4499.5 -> 12.9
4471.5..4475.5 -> 14.6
